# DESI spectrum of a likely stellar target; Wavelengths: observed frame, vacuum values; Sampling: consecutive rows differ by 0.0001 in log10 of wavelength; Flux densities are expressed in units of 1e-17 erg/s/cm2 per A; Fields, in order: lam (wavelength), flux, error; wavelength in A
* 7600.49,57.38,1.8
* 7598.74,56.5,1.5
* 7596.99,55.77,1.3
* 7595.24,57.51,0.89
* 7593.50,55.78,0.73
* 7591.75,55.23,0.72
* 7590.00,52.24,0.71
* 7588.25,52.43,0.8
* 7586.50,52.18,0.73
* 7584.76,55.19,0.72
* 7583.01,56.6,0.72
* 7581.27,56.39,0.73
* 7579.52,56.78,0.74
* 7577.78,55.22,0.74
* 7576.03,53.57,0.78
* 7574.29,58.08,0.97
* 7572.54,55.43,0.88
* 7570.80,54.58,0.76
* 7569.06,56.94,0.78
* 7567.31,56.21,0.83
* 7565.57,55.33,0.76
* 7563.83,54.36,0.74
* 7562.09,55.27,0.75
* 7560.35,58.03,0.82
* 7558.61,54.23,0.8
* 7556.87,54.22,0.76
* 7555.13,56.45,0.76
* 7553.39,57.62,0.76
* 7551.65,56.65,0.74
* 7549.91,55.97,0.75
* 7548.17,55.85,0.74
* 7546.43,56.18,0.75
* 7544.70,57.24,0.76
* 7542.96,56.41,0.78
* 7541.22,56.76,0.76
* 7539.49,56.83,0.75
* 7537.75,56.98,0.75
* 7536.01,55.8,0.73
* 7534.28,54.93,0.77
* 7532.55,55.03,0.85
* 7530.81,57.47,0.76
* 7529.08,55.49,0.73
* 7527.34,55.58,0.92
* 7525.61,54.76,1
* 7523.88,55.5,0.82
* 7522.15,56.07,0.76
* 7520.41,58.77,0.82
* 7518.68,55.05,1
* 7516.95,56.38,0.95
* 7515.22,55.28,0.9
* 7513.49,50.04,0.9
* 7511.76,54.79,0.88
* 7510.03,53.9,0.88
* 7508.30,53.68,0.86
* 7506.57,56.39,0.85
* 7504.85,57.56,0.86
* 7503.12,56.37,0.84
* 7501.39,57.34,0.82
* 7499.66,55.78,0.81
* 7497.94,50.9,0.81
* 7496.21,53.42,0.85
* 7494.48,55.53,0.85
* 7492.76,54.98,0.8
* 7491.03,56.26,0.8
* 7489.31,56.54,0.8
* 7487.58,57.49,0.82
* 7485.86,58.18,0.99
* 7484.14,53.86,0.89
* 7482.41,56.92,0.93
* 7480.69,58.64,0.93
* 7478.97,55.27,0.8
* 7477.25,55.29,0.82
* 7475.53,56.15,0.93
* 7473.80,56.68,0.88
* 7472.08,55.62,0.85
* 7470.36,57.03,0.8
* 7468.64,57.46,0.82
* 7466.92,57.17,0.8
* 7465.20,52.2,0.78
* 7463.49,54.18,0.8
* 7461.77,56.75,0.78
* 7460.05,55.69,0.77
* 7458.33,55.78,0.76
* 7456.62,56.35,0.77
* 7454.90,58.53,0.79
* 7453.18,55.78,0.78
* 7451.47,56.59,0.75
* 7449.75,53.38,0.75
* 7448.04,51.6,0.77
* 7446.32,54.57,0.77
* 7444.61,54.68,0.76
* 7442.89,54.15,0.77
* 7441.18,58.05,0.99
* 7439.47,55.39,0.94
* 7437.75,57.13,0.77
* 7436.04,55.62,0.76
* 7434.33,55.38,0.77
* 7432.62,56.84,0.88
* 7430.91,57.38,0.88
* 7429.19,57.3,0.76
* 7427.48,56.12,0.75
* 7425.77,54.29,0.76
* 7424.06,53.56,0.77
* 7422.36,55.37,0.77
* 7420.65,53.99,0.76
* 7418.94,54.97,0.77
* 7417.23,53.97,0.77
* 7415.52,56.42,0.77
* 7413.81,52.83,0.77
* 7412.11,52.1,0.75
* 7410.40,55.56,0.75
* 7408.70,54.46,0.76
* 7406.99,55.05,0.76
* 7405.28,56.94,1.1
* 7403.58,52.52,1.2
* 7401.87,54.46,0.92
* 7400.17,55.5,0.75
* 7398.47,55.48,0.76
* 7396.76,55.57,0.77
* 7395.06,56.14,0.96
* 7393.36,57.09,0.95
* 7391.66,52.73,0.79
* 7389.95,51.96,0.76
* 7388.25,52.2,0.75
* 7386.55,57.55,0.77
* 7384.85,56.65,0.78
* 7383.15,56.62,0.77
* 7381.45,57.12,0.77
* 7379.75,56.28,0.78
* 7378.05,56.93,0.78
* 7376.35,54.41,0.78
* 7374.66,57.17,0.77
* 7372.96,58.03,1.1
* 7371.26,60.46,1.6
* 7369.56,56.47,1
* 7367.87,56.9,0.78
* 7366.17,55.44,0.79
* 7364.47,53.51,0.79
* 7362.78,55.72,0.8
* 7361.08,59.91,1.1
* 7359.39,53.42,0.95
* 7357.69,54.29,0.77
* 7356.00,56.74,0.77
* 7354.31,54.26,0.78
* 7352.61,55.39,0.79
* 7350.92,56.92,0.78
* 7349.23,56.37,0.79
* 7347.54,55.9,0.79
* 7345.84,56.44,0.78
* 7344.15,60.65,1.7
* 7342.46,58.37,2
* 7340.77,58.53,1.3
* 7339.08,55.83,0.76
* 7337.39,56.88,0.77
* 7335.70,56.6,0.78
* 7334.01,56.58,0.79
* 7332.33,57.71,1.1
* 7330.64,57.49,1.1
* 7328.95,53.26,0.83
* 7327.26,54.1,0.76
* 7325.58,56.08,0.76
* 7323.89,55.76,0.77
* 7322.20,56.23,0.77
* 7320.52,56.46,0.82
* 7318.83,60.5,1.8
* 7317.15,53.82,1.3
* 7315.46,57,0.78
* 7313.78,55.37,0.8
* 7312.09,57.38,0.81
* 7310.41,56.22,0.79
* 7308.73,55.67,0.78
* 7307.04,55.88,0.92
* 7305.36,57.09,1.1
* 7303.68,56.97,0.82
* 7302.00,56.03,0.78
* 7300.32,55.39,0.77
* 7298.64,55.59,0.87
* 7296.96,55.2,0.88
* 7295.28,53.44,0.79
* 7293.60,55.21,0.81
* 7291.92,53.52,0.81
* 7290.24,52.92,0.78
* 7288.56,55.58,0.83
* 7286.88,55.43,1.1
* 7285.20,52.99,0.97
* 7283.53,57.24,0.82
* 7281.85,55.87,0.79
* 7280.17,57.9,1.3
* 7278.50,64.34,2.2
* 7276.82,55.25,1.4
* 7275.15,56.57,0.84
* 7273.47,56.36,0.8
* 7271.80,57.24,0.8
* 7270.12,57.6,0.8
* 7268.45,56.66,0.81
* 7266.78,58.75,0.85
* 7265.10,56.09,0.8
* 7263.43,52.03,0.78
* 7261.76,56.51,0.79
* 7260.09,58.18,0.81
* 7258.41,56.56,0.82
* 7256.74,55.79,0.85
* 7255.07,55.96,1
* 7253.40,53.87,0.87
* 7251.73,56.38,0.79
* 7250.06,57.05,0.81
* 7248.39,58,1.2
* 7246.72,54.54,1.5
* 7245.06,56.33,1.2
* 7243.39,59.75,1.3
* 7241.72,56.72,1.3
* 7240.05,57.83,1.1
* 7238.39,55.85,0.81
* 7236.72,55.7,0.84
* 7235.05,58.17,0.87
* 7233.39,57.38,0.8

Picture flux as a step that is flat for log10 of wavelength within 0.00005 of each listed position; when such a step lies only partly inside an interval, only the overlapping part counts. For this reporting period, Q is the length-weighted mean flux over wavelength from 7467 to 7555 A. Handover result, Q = 55.9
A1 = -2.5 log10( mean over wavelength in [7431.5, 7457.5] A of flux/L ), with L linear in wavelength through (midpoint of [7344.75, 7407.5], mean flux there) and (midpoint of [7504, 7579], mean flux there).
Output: 0.003 mag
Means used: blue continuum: 55.8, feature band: 55.6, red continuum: 55.8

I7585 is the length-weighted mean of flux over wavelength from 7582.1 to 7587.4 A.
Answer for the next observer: 54.7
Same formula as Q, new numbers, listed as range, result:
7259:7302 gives 56.1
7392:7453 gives 55.1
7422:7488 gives 55.9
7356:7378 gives 56.4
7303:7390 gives 56.4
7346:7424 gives 55.5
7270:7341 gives 56.2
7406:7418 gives 54.4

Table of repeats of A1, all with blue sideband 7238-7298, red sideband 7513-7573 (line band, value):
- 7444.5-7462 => 0.01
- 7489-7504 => 0.01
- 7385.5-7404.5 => 0.03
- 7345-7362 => 0.00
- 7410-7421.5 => 0.04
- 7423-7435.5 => 0.00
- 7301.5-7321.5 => -0.01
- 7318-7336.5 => 0.00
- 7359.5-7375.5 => -0.01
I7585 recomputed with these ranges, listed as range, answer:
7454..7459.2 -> 56.9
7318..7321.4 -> 58.5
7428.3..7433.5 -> 57.1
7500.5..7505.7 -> 57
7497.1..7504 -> 55.1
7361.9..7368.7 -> 55.3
